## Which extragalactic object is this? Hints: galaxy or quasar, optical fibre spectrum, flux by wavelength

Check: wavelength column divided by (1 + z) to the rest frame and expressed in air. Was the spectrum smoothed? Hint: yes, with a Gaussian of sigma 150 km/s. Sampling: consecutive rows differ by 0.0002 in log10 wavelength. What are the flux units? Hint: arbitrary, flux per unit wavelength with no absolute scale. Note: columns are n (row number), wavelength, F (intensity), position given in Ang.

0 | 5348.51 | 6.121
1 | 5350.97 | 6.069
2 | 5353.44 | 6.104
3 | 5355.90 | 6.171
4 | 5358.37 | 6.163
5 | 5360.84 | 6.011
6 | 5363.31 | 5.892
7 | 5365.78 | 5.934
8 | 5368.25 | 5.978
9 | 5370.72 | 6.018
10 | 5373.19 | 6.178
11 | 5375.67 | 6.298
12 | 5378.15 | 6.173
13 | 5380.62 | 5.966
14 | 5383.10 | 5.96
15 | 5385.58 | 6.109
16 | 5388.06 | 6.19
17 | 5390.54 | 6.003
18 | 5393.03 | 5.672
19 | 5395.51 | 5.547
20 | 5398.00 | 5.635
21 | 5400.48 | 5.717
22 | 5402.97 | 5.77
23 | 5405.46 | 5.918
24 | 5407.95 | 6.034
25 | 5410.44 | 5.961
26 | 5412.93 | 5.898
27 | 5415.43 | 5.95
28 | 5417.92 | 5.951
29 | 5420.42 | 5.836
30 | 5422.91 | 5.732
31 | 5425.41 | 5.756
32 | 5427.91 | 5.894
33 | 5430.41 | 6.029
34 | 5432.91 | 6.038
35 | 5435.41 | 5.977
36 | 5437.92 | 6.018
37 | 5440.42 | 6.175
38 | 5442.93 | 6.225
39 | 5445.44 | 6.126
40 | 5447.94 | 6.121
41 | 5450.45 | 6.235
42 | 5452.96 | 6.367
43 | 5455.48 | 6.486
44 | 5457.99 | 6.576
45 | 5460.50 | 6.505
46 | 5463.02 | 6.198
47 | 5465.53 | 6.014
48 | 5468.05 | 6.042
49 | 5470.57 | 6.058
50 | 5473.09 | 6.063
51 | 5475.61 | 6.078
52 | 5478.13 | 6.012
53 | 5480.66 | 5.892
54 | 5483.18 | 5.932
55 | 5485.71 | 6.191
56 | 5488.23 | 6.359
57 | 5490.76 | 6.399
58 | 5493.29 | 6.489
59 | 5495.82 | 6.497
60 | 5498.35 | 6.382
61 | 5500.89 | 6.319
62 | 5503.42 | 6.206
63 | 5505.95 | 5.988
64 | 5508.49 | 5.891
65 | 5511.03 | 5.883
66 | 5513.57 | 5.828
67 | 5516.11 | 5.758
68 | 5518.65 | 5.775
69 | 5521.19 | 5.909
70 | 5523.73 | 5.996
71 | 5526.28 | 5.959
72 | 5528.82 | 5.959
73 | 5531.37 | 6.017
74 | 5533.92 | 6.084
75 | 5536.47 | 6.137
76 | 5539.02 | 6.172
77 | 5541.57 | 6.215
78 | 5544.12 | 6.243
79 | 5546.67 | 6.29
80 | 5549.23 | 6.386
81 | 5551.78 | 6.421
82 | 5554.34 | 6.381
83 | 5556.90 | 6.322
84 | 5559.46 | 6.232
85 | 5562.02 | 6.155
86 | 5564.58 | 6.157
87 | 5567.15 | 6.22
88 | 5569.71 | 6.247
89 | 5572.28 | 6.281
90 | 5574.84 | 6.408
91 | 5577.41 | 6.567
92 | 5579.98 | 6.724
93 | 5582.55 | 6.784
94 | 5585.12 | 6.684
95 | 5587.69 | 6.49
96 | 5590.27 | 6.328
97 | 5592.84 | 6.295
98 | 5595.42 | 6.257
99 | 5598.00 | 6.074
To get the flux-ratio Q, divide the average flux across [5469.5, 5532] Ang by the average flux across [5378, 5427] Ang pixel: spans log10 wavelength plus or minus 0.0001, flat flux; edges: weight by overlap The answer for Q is 1.03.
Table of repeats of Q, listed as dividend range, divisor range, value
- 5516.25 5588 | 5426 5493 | 1.02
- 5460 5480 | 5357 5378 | 1.01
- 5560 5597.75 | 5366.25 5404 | 1.07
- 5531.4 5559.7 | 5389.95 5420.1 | 1.07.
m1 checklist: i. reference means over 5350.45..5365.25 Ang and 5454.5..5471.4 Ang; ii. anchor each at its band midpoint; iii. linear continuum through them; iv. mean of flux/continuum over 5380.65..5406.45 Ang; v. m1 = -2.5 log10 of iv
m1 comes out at 0.05 mag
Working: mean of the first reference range 6.06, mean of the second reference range 6.27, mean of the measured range 5.86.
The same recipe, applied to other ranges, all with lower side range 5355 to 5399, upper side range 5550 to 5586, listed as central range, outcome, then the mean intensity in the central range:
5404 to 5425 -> 0.03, 5.9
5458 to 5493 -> 0.01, 6.16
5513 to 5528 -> 0.07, 5.88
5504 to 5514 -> 0.06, 5.92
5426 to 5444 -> 0.01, 6.04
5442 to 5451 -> -0.01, 6.17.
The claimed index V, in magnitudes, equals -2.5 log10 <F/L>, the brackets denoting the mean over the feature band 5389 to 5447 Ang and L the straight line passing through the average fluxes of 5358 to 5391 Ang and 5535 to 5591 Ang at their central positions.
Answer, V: 0.040 mag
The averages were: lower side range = 6.06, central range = 5.91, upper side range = 6.36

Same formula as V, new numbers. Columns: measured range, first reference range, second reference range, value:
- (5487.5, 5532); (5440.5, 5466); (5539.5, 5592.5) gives 0.043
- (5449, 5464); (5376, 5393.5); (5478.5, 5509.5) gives -0.042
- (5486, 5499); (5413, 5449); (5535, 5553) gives -0.048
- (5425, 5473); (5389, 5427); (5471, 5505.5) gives -0.023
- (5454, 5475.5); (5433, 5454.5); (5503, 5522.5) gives -0.028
